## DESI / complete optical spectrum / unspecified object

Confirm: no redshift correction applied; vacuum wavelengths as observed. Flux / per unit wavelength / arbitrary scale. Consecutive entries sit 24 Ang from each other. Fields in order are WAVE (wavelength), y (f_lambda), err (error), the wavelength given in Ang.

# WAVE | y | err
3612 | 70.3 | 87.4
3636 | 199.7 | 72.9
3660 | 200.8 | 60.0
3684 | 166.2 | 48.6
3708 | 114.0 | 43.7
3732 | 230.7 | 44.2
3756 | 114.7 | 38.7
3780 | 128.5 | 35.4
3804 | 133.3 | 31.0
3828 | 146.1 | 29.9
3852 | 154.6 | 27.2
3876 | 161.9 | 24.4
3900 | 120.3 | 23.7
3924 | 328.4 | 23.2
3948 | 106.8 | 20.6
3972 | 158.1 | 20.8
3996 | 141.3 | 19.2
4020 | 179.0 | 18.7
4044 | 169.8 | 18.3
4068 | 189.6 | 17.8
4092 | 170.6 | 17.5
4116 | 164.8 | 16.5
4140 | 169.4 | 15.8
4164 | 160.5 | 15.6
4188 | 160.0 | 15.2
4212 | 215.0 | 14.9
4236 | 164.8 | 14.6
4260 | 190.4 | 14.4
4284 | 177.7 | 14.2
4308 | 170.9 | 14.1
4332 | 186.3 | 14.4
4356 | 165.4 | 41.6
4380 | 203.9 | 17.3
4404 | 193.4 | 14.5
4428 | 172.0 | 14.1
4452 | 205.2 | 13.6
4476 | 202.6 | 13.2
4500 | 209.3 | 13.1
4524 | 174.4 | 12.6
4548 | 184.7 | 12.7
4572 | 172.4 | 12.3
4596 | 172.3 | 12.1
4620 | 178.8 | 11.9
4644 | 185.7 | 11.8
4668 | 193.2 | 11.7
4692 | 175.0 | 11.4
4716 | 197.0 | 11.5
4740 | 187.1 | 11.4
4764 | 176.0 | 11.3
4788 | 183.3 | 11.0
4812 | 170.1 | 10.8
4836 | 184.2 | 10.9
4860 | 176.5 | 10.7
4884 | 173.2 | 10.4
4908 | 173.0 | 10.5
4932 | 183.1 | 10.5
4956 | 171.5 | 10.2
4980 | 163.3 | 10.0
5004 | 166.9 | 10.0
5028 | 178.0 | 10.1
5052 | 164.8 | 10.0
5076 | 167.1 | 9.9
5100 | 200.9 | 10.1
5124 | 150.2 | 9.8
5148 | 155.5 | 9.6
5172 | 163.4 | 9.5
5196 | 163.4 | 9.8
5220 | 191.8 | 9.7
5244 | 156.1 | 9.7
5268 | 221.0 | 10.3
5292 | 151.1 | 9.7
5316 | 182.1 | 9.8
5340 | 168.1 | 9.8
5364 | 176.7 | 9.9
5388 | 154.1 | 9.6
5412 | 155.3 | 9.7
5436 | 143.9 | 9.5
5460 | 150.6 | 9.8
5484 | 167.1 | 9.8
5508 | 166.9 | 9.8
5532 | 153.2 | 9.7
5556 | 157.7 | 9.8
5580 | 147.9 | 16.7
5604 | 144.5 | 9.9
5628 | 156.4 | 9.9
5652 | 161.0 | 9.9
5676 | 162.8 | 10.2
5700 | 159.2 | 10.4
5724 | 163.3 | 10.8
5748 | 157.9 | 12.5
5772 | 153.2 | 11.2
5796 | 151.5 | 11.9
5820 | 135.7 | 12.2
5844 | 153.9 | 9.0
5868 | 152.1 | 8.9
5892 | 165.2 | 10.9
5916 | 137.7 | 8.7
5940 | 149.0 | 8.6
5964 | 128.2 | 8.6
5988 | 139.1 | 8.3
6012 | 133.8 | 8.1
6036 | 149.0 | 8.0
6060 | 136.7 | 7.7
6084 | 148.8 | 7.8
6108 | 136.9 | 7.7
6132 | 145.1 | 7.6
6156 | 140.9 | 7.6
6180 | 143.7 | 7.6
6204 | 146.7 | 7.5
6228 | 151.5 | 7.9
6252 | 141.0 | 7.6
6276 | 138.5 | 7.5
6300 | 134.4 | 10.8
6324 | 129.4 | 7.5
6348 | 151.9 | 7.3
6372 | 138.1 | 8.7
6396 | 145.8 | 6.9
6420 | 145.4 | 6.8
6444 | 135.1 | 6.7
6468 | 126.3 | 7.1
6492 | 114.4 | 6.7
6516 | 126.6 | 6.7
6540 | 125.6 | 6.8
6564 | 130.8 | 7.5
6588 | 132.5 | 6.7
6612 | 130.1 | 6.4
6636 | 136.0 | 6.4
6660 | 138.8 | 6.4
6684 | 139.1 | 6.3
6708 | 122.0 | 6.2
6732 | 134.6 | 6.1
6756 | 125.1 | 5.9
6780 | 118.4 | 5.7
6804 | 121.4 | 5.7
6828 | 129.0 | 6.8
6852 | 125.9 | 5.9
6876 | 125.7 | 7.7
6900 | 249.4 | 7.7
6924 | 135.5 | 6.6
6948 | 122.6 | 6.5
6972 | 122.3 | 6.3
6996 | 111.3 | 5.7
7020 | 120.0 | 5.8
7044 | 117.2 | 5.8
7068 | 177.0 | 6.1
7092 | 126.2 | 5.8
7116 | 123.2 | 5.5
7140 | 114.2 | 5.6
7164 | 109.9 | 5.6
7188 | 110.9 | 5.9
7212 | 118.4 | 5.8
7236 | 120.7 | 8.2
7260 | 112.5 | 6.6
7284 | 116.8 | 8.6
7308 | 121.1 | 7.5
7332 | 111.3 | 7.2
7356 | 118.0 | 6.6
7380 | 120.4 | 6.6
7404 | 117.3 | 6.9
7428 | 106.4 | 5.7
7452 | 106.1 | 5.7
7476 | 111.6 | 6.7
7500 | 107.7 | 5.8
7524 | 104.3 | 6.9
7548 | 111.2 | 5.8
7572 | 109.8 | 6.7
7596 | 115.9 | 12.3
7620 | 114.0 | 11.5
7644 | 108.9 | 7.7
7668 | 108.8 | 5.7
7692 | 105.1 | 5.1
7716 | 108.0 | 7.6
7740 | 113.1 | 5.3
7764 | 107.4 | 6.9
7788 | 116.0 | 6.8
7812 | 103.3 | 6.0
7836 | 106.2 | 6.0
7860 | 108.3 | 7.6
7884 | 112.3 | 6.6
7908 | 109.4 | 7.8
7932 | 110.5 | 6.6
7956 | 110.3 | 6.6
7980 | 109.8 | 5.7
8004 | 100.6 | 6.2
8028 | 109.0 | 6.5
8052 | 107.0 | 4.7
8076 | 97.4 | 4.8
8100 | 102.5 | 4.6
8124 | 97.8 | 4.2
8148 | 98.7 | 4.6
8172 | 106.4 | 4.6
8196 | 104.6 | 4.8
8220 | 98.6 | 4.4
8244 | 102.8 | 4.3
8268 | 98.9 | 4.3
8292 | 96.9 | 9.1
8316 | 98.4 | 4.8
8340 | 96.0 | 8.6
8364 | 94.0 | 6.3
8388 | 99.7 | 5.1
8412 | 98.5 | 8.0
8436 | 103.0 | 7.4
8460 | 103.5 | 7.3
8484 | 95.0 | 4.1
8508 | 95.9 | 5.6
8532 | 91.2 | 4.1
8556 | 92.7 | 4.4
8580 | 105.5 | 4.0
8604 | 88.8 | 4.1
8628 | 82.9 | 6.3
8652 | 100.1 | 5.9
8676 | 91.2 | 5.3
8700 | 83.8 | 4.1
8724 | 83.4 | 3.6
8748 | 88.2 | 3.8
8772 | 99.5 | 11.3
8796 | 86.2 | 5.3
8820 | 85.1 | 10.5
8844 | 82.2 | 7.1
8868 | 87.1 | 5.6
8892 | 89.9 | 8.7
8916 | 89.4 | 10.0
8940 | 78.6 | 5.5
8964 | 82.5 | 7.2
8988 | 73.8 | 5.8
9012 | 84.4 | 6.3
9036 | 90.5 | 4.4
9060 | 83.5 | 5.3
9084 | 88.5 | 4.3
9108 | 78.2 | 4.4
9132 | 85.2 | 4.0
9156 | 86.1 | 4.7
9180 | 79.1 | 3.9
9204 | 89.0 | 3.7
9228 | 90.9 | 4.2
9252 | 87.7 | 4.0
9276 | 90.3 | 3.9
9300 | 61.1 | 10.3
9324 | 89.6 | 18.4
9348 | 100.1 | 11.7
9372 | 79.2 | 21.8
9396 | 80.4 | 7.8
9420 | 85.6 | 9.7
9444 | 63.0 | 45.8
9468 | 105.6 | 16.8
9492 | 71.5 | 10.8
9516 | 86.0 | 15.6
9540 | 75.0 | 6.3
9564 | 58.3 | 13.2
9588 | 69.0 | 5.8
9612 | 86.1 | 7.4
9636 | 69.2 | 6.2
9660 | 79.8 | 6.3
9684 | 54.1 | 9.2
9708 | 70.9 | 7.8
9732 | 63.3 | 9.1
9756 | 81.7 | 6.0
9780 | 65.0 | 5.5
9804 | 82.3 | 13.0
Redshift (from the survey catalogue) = 0.05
